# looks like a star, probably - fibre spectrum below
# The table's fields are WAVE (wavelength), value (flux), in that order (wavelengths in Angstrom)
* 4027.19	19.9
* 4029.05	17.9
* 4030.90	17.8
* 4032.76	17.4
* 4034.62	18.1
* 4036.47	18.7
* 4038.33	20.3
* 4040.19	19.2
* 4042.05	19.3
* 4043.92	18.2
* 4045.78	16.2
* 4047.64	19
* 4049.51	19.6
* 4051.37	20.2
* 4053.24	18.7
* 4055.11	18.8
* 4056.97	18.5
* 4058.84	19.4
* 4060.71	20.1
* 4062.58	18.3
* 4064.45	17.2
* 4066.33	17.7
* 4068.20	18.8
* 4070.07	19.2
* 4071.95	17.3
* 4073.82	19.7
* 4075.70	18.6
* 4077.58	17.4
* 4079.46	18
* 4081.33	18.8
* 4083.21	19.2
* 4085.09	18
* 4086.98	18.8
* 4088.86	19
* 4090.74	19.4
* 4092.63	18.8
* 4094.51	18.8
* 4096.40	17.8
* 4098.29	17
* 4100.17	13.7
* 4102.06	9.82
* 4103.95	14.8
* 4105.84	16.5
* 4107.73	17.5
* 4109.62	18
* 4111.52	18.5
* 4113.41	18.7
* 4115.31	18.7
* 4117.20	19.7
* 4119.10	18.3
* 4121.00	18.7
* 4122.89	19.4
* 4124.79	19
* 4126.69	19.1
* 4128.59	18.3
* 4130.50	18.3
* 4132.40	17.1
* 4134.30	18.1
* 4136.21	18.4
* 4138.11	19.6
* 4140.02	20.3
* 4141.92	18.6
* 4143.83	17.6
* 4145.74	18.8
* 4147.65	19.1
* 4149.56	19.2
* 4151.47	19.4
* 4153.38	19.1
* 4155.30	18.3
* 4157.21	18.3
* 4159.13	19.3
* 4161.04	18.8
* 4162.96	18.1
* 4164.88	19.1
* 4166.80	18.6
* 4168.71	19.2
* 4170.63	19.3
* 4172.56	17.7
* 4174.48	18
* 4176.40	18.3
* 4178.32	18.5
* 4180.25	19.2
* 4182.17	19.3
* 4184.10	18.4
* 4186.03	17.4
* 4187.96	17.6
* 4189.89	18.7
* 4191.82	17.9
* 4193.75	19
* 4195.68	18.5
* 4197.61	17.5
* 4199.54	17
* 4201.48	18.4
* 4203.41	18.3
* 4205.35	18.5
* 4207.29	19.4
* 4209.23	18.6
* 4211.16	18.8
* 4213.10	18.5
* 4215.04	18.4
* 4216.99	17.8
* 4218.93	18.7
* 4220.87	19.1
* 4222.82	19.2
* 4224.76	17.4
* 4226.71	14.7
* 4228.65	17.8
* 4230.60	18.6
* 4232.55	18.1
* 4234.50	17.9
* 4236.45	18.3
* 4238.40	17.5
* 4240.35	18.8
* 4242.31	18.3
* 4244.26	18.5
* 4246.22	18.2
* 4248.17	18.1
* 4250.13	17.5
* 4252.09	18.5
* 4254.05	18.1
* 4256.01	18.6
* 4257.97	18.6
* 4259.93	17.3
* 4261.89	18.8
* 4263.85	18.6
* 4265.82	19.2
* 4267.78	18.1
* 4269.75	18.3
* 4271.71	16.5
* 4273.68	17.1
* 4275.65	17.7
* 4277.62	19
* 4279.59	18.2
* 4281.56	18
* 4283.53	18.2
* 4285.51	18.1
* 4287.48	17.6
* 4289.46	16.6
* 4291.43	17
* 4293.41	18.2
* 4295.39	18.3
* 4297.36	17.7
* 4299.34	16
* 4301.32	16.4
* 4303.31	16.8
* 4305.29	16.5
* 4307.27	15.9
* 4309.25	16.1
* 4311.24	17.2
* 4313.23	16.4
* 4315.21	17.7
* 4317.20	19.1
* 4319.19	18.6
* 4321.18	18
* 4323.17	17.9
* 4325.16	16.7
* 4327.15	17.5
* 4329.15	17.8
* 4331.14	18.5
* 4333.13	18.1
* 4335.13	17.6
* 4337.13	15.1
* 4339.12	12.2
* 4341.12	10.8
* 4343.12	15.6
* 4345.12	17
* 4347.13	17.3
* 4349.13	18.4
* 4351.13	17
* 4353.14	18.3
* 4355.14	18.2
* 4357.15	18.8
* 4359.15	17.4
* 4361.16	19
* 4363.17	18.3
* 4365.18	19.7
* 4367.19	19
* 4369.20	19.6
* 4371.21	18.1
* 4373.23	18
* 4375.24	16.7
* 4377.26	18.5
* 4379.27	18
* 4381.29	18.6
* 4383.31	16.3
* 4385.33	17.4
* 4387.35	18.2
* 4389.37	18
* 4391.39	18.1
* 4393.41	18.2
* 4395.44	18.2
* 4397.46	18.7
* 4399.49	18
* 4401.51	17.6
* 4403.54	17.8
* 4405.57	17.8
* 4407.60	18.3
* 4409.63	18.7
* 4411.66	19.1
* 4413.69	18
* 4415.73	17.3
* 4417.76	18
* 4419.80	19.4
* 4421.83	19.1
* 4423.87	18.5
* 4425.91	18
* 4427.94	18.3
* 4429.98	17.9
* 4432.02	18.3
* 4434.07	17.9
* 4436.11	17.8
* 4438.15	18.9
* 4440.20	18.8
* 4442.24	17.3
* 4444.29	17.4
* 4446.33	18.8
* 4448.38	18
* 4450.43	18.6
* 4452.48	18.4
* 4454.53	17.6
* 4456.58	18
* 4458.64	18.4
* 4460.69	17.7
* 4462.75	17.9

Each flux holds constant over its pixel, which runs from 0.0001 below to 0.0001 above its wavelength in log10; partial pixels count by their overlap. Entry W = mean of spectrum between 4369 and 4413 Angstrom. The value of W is 18.1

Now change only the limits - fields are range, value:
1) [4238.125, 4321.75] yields 17.8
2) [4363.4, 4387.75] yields 18.2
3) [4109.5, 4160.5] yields 18.7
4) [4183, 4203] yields 18.1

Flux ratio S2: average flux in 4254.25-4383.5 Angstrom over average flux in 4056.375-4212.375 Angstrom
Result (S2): 0.96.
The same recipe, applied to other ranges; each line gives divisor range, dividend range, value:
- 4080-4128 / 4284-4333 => 0.97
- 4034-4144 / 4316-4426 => 0.97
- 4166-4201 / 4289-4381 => 0.95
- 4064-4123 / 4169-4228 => 1.02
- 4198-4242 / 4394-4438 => 1.00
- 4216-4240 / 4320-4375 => 0.97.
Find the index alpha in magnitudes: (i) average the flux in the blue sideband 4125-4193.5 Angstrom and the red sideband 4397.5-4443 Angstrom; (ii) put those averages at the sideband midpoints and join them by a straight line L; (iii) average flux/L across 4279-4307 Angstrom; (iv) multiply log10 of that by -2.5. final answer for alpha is 0.06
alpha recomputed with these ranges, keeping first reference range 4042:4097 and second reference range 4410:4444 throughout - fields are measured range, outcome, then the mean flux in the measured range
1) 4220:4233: 0.039 mag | 17.8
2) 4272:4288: 0.029 mag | 17.9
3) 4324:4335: 0.039 mag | 17.7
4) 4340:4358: 0.098 mag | 16.8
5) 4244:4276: 0.020 mag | 18.1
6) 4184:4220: 0.012 mag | 18.3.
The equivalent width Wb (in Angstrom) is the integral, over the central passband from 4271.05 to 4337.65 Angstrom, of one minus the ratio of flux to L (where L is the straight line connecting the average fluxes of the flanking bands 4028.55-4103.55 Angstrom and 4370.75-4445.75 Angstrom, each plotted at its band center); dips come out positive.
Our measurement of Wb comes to 2.52 Angstrom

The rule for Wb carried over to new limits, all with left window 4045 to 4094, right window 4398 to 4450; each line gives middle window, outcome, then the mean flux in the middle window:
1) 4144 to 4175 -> -0.4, 18.7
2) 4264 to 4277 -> 0.4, 17.9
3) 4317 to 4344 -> 2.5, 16.6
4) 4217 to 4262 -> 0.8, 18.1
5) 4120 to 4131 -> -0.1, 18.8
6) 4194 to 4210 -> 0.2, 18.3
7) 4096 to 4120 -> 2.3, 16.8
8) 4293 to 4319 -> 1.7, 17.1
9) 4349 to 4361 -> 0.2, 18.1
